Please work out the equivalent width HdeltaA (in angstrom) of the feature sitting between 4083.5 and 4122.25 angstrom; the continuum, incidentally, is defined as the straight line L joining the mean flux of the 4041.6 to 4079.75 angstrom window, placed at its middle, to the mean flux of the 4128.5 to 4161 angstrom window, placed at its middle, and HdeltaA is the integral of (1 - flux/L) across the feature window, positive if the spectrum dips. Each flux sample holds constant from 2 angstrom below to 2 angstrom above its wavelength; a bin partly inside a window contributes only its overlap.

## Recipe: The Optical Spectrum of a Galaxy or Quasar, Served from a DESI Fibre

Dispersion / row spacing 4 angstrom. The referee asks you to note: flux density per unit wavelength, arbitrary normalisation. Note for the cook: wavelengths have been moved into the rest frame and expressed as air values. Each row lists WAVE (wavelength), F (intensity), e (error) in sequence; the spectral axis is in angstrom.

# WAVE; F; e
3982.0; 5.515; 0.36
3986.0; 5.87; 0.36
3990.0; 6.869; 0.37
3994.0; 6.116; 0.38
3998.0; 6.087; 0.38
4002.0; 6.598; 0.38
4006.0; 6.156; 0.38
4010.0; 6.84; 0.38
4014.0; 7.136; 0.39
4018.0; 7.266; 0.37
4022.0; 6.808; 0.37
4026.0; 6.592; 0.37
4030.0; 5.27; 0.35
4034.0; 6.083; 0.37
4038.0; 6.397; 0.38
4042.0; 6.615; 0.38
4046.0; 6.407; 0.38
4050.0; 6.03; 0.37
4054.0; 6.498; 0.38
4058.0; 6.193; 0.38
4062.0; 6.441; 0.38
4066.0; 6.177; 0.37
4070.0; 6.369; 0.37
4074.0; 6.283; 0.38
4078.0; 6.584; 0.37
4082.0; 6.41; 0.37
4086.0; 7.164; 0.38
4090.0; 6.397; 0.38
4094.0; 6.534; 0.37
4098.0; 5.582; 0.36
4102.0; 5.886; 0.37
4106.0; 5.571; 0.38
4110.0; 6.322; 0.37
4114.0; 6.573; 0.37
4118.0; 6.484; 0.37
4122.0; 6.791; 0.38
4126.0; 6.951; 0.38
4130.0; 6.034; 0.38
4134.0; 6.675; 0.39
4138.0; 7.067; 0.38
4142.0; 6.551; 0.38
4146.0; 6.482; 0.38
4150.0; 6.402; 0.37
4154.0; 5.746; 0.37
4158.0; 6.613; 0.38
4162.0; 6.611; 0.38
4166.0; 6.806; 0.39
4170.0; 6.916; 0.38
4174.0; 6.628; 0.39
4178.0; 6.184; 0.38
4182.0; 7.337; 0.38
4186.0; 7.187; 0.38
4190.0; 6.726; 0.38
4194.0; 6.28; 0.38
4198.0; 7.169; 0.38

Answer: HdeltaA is 0.6 angstrom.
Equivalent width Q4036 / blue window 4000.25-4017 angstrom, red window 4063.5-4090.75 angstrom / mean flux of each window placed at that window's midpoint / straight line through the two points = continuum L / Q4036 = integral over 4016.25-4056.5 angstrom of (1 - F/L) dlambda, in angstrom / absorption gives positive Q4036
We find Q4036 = 1.4 angstrom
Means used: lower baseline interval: 6.72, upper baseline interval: 6.49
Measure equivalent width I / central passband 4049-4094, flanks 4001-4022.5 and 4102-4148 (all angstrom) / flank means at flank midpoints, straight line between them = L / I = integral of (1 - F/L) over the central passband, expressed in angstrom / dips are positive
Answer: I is 1.4 angstrom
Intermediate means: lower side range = 6.81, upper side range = 6.47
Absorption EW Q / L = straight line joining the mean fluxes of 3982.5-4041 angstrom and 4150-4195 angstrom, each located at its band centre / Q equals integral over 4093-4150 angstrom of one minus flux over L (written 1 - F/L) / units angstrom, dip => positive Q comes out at 1.5 angstrom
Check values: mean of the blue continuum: 6.41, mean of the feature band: 6.39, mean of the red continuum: 6.64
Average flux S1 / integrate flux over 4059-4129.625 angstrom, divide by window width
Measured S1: 6.37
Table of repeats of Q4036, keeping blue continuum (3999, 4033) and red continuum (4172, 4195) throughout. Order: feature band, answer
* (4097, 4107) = 1.4 angstrom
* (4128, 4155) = 1.0 angstrom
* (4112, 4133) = 0.3 angstrom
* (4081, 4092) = -0.1 angstrom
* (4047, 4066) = 0.9 angstrom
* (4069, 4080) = 0.3 angstrom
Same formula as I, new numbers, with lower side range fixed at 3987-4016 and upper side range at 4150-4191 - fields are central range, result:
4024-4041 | 1.11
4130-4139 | -0.04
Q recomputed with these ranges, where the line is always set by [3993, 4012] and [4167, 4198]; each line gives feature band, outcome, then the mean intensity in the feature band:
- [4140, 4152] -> 0.4 angstrom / 6.48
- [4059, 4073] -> 0.4 angstrom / 6.32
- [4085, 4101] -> 0.6 angstrom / 6.34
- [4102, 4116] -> 1.1 angstrom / 6.12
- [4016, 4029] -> -0.7 angstrom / 6.76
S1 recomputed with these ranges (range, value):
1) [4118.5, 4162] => 6.53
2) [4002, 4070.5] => 6.43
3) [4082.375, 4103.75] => 6.32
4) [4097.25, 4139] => 6.36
